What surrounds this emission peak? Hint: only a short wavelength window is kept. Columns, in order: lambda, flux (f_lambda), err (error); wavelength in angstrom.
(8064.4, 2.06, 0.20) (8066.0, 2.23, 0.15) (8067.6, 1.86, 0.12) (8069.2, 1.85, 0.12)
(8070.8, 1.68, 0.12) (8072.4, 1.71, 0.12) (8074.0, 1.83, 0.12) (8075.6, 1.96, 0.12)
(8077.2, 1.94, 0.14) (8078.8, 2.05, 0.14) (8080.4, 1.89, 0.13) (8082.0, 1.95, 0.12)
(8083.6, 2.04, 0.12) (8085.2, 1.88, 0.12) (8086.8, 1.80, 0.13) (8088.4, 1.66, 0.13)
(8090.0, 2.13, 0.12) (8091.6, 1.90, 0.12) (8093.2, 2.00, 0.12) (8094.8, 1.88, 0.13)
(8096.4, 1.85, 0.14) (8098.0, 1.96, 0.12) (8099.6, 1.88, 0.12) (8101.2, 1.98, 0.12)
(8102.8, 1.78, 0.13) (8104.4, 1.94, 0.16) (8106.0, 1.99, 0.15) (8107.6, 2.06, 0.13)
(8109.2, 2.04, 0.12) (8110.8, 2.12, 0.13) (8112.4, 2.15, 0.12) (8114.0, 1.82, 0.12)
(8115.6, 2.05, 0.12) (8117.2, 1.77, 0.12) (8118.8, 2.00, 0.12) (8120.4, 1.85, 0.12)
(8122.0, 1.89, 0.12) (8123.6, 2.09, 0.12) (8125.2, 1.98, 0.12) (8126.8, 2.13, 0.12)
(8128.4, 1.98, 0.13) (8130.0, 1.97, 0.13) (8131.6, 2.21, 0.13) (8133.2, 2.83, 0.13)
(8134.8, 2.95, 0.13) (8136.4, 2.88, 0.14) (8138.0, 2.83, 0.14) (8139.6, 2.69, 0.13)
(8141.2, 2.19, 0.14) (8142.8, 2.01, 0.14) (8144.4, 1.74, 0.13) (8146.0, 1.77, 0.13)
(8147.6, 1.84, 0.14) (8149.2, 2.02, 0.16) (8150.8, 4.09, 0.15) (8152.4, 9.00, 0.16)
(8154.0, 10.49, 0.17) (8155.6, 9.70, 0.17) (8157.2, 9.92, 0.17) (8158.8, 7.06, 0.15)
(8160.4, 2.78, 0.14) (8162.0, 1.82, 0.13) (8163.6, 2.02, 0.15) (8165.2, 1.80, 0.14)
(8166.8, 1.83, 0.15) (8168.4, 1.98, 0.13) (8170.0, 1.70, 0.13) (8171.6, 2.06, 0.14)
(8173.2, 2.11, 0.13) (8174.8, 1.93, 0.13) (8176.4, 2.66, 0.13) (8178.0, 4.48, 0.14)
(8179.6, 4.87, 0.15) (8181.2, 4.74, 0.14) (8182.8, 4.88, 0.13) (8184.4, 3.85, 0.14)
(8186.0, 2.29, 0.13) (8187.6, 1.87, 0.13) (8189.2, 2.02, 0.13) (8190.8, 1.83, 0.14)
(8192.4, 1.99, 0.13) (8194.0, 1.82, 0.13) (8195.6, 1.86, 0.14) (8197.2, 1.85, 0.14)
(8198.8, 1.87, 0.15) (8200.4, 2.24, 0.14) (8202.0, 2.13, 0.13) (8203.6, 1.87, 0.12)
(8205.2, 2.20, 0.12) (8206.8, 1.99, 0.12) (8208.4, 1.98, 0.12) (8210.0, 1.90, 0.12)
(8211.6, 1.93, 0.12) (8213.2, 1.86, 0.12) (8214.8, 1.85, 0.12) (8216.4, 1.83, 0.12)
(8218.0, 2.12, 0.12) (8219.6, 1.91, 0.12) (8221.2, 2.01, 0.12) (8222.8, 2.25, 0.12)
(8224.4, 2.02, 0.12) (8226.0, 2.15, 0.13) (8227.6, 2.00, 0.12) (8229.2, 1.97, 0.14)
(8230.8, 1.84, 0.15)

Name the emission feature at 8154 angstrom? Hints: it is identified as H-alpha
